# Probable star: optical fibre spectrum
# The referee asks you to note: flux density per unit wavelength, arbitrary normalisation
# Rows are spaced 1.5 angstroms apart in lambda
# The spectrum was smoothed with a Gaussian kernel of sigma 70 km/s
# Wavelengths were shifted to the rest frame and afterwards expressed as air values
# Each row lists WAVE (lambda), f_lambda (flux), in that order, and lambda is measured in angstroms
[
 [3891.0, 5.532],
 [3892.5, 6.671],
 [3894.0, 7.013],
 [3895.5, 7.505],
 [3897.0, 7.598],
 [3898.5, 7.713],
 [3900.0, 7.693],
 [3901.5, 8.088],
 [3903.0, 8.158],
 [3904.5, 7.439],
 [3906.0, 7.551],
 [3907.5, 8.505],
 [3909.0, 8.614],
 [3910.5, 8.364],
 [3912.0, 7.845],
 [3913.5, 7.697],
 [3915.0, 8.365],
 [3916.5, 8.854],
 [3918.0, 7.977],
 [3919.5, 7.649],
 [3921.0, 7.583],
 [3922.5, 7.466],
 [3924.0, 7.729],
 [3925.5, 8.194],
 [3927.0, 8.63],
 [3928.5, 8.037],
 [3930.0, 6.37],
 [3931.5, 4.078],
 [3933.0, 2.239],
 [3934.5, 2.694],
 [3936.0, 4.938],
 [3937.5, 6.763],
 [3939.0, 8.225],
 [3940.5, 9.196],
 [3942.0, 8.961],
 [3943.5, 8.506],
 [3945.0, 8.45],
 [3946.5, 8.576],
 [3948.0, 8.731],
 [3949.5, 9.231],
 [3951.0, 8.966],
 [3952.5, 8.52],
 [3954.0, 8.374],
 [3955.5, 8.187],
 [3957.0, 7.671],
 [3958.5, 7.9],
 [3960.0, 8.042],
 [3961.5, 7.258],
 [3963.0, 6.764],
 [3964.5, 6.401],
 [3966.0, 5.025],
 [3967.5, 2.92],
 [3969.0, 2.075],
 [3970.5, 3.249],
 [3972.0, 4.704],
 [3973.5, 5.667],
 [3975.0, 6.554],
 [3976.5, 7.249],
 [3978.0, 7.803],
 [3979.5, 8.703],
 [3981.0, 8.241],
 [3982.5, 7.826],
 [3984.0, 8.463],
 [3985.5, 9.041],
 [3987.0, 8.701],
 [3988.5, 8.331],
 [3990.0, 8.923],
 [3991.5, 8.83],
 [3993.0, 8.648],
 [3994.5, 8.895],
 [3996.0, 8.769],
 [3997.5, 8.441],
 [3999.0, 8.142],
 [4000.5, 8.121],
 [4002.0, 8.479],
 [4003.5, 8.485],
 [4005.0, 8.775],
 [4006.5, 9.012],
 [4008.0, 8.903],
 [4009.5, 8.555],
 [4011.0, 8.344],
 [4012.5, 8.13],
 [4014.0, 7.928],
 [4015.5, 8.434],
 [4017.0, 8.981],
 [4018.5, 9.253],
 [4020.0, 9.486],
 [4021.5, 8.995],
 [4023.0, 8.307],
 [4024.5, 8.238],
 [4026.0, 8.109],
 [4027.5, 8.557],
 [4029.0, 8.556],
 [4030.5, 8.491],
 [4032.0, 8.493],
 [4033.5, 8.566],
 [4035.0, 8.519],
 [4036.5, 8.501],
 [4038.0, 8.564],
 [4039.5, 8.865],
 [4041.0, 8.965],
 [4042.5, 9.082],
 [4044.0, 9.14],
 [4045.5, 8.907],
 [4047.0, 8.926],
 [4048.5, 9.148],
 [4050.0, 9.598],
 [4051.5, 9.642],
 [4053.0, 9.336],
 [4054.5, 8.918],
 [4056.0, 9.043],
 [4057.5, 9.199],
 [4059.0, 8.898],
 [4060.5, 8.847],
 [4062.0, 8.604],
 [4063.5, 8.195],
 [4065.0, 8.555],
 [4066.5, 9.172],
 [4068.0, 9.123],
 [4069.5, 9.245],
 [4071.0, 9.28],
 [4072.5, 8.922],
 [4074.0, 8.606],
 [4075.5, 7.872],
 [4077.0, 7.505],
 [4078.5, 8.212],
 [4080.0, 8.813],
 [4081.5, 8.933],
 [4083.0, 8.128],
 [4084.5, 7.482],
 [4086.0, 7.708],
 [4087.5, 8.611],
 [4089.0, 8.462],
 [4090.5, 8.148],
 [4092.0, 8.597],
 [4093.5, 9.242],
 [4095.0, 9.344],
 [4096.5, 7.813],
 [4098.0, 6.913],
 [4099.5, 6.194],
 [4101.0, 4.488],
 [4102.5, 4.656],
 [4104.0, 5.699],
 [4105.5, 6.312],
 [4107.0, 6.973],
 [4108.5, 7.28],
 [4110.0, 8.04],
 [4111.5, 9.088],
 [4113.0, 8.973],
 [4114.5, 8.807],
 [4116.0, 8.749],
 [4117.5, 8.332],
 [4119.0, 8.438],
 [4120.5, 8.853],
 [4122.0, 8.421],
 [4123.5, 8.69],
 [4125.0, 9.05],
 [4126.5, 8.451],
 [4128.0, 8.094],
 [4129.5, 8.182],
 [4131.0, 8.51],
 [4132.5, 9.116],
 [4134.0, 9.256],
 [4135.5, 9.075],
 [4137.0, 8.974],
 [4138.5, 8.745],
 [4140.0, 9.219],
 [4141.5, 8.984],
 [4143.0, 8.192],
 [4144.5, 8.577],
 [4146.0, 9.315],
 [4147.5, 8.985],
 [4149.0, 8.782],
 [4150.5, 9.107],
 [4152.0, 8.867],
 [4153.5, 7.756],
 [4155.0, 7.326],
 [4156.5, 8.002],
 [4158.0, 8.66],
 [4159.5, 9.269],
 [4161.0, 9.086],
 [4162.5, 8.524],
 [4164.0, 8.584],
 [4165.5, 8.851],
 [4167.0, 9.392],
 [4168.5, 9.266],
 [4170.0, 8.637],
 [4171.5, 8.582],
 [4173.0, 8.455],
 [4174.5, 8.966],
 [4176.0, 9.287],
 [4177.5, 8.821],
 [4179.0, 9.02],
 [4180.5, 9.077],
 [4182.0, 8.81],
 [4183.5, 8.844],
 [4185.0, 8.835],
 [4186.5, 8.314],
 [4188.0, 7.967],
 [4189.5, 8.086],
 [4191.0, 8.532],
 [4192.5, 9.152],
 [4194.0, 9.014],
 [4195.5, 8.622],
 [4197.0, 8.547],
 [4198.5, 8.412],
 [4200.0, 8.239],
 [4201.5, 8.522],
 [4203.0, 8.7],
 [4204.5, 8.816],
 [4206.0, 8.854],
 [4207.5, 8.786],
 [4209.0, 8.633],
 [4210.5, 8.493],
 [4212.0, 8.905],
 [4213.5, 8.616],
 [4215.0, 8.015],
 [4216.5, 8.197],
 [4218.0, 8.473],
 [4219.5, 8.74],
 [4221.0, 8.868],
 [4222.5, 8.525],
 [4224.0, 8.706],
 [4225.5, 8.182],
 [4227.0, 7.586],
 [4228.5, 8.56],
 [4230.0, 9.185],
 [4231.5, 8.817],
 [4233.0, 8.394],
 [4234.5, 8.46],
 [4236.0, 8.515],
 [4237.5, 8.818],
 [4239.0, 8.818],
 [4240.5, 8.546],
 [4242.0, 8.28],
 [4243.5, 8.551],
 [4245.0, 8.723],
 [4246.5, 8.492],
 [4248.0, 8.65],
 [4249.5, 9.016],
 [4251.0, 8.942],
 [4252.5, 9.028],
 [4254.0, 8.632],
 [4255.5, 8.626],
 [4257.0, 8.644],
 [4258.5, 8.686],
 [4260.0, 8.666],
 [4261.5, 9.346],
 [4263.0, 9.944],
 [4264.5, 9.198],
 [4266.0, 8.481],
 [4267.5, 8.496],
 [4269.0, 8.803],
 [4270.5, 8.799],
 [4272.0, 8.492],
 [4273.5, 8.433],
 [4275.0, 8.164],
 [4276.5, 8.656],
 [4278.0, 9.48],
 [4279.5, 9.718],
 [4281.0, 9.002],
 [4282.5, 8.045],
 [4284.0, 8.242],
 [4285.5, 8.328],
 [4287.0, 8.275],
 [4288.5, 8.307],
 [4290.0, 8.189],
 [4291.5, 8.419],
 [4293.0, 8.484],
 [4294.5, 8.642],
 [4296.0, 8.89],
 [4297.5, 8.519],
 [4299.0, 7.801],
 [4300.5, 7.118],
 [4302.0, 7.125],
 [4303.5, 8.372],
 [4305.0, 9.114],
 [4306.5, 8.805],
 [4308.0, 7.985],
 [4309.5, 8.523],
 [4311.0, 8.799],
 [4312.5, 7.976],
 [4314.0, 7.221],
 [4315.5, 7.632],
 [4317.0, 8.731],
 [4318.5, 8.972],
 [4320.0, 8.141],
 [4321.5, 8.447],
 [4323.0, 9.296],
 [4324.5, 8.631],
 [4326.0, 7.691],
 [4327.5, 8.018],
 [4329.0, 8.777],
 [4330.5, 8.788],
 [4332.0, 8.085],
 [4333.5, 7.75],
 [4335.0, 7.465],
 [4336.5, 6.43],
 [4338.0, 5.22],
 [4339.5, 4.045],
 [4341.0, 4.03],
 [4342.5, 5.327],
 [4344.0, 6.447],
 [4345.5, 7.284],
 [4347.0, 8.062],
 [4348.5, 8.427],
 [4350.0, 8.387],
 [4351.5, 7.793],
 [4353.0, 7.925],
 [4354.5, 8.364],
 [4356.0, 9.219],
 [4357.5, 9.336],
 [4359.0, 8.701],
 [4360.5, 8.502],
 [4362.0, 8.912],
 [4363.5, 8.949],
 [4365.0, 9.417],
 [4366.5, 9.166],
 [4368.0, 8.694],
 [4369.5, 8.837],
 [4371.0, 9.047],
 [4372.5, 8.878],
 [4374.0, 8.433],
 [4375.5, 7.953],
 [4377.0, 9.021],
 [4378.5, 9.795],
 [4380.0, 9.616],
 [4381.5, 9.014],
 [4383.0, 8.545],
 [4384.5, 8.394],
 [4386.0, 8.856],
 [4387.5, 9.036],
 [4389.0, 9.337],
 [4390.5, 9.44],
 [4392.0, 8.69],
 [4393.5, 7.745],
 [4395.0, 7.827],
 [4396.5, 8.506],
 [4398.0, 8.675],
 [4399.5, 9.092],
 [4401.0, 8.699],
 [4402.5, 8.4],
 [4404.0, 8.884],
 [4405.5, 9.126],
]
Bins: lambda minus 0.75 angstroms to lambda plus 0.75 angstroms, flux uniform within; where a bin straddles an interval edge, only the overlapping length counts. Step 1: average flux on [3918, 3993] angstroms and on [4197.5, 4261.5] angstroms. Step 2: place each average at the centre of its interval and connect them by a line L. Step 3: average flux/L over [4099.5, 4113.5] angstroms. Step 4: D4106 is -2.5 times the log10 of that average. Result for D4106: 0.181 mag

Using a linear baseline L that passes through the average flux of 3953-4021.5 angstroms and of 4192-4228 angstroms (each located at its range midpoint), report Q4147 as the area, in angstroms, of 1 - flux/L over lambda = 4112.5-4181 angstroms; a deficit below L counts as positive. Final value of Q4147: -3.5 angstroms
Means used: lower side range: 7.72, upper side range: 8.56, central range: 8.74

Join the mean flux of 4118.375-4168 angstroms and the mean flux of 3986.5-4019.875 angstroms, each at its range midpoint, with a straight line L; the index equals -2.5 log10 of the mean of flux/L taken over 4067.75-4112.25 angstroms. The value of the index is 0.11 mag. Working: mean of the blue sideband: 8.61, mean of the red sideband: 8.71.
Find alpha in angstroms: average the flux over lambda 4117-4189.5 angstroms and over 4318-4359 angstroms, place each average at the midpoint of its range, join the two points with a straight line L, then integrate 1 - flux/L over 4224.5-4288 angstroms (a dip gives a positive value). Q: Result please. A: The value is -4.4 angstroms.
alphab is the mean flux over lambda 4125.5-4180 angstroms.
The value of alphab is 8.75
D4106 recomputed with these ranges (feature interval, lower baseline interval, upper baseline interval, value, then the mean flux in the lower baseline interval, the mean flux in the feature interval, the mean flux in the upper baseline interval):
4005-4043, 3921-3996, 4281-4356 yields -0.17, 7.26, 8.63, 7.89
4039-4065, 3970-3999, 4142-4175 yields -0.11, 7.79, 9.01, 8.69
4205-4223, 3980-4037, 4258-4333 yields -0.01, 8.57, 8.6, 8.49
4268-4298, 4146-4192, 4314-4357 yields -0.08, 8.7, 8.59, 7.62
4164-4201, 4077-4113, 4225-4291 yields -0.07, 7.64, 8.73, 8.66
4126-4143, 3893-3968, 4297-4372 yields -0.13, 7.48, 8.76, 8.01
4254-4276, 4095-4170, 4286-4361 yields -0.09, 8.28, 8.76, 7.93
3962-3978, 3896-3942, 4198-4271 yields 0.40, 7.37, 5.22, 8.66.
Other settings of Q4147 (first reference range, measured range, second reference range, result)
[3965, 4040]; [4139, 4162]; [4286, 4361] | -2.2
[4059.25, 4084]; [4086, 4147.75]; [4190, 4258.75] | 3.2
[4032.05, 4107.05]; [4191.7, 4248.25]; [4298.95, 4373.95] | -3.0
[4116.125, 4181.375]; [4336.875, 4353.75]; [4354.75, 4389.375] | 4.3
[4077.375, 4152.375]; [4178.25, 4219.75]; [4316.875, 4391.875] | -1.9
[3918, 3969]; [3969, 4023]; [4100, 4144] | -4.5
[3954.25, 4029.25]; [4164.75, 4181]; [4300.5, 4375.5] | -2.1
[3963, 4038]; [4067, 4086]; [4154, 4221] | -0.7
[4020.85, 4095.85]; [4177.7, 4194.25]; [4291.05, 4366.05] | -0.6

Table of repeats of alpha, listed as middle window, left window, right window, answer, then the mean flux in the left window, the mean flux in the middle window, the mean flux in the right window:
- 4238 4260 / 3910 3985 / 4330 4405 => -2.1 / 7.16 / 8.69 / 8.23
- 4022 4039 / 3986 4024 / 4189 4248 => 0.3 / 8.63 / 8.46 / 8.58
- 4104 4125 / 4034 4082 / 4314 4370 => 1.2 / 8.85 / 8.17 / 7.93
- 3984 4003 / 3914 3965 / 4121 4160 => -1.9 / 7.52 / 8.6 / 8.67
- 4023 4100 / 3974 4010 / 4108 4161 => -0.8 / 8.39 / 8.61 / 8.65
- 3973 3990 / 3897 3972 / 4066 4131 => -1.0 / 7.25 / 7.95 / 8.09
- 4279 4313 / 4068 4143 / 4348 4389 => 1.0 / 8.2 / 8.37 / 8.8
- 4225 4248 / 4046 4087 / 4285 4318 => -0.4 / 8.74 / 8.54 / 8.24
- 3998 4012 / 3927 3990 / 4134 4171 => -2.0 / 7.06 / 8.53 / 8.77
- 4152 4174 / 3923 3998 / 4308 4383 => -2.5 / 7.29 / 8.61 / 8.13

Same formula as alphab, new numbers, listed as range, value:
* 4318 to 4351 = 7.43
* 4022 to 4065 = 8.79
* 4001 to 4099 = 8.65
